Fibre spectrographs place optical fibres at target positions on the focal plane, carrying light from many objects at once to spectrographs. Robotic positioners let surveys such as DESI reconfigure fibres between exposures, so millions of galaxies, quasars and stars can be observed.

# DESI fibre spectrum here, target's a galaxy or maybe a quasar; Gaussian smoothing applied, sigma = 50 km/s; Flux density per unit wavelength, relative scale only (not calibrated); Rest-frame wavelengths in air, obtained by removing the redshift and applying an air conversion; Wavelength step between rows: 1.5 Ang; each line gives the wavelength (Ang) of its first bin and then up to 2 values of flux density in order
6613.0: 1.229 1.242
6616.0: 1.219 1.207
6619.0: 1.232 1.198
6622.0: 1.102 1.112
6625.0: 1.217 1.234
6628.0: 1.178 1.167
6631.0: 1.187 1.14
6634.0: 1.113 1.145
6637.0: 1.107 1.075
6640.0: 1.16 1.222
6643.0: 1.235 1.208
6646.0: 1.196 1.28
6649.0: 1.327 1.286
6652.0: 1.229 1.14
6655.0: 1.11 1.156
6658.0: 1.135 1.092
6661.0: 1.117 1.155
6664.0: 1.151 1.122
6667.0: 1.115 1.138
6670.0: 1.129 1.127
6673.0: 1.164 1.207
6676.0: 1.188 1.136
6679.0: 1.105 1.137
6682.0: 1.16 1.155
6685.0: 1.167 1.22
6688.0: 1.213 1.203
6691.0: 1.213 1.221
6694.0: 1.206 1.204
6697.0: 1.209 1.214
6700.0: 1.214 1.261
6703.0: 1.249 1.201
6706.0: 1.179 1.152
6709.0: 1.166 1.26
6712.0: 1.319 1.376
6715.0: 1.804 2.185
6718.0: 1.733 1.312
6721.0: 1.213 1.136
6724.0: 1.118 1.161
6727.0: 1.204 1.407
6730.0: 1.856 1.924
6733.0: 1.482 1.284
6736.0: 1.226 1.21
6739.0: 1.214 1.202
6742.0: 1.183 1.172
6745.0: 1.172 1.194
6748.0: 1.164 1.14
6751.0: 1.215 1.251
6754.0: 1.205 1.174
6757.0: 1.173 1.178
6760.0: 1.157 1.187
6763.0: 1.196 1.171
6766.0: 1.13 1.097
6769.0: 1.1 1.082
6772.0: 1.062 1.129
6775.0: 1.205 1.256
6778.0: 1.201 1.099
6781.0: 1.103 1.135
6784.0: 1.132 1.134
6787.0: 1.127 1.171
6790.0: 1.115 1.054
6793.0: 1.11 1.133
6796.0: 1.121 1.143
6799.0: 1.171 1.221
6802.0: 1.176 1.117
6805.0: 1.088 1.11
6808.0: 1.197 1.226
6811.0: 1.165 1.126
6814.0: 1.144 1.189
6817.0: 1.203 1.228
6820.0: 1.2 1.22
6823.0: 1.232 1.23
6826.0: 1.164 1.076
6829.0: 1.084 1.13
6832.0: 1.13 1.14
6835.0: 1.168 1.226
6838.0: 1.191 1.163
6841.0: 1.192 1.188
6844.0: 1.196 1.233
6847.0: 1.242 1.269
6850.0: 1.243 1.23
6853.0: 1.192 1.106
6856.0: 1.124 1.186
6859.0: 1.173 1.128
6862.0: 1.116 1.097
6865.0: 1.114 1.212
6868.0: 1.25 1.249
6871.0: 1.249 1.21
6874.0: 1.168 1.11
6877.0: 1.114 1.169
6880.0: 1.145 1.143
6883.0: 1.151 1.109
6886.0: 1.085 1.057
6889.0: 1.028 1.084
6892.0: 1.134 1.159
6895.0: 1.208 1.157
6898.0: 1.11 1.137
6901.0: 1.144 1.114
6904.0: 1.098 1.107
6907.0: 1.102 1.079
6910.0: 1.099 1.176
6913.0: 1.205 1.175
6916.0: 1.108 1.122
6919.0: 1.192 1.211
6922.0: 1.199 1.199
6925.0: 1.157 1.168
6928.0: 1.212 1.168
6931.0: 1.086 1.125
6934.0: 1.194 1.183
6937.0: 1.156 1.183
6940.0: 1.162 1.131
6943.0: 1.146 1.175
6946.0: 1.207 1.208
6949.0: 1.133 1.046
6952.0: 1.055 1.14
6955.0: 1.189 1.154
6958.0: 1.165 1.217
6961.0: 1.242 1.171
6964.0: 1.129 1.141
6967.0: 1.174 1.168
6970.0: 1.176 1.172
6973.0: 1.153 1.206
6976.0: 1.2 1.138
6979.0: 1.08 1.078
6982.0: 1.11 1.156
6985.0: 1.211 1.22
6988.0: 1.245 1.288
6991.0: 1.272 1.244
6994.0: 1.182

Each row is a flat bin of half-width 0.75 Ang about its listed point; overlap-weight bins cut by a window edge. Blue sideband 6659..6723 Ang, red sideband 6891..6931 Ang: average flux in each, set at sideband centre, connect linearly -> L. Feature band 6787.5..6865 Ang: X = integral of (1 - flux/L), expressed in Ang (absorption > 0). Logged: 1.2 Ang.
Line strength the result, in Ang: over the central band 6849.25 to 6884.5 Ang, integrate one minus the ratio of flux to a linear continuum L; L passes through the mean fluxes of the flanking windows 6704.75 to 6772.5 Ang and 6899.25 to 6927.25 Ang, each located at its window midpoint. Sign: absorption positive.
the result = 0.4 Ang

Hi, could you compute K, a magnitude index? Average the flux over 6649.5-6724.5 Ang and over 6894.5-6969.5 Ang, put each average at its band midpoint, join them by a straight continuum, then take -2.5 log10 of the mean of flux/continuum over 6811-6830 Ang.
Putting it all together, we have 0.01 mag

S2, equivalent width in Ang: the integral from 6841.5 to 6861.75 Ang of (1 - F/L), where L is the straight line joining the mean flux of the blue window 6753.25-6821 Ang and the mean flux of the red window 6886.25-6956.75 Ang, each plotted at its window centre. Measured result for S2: -0.8 Ang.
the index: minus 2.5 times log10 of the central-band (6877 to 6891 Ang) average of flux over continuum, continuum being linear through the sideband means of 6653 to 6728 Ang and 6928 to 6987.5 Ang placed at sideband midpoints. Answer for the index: 0.07 mag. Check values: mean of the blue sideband 1.23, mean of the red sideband 1.16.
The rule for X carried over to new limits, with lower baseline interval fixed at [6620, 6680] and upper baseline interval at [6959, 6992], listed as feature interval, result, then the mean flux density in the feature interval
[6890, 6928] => 0.94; 1.15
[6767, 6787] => 0.63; 1.13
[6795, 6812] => 0.22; 1.16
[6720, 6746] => -2.98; 1.3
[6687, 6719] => -4.24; 1.32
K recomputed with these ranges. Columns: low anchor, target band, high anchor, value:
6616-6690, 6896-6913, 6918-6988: 0.039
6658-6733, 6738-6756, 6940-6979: 0.047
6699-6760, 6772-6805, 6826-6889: 0.089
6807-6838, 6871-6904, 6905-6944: 0.029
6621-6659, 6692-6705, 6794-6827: -0.040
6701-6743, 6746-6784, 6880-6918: 0.125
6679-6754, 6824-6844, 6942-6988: 0.059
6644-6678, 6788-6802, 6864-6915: 0.014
